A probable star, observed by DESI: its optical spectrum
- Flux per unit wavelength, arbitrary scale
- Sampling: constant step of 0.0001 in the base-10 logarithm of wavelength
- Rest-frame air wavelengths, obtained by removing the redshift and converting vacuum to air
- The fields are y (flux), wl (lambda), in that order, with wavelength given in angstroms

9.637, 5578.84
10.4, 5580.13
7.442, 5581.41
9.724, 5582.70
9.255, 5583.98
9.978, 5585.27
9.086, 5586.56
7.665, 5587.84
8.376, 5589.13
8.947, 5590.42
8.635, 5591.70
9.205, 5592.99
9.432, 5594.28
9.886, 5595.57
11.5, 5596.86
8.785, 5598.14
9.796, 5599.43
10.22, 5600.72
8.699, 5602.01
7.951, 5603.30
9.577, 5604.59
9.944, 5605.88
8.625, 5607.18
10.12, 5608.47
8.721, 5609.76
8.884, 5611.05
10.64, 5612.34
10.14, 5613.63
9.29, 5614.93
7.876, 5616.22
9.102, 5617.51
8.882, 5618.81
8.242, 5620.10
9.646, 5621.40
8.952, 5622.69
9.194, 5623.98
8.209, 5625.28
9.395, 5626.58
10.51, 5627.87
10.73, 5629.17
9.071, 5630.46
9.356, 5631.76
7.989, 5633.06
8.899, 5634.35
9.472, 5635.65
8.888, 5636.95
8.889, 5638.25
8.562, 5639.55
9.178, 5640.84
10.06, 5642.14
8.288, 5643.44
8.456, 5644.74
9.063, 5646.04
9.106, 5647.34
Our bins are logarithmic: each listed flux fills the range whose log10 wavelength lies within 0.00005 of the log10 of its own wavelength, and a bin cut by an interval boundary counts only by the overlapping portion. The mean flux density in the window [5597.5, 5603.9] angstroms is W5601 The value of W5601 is 9.1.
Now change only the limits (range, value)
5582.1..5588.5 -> 9.14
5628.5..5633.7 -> 9.29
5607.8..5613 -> 9.61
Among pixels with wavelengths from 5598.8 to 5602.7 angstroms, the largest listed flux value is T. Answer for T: 10.22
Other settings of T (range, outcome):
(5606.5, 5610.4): 10.12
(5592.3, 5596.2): 9.886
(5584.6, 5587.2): 9.978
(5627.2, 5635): 10.73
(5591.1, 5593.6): 9.205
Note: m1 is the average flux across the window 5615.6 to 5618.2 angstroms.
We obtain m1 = 8.49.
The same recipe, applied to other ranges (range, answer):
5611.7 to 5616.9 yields 9.48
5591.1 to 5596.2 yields 9.28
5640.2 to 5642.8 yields 9.61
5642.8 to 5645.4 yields 8.37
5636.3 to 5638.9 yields 8.88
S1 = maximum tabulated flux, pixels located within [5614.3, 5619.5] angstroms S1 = 9.29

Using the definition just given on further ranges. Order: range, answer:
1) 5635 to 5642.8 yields 10.06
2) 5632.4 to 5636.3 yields 9.472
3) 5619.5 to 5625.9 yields 9.646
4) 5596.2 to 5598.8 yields 11.5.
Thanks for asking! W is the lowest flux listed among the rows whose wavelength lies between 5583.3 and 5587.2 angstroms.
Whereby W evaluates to 9.086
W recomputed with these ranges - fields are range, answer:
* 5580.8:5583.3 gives 7.442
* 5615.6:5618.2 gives 7.876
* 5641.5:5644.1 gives 8.288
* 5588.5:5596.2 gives 8.376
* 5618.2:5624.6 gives 8.242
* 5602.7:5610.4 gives 7.951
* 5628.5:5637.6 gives 7.989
